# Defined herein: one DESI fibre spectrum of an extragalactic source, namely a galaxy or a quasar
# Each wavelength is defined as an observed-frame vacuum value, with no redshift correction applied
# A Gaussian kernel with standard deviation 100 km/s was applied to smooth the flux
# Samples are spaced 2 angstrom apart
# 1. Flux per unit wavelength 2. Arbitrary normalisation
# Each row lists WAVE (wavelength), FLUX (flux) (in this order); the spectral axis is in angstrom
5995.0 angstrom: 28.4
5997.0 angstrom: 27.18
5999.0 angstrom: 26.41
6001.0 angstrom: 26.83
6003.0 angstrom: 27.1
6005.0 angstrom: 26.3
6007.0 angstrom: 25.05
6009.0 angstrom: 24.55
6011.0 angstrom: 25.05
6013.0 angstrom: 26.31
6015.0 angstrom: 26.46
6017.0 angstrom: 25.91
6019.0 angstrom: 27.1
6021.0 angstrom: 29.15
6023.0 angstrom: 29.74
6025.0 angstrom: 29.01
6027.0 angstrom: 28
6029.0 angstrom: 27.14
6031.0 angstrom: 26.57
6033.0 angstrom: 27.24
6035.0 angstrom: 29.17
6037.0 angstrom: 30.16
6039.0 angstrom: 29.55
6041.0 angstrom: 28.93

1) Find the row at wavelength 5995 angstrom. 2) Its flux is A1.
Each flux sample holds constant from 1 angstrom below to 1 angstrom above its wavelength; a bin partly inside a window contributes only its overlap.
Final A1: 28.4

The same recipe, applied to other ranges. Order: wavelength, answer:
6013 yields 26.31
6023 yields 29.74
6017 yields 25.91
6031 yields 26.57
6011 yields 25.05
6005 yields 26.3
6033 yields 27.24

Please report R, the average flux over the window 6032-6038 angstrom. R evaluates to 28.9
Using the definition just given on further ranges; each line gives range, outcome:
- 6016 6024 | 28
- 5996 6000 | 26.8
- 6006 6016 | 25.5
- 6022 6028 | 28.9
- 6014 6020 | 26.5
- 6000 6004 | 27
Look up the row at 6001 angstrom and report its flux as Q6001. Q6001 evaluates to 26.83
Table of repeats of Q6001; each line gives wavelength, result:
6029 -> 27.14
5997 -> 27.18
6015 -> 26.46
